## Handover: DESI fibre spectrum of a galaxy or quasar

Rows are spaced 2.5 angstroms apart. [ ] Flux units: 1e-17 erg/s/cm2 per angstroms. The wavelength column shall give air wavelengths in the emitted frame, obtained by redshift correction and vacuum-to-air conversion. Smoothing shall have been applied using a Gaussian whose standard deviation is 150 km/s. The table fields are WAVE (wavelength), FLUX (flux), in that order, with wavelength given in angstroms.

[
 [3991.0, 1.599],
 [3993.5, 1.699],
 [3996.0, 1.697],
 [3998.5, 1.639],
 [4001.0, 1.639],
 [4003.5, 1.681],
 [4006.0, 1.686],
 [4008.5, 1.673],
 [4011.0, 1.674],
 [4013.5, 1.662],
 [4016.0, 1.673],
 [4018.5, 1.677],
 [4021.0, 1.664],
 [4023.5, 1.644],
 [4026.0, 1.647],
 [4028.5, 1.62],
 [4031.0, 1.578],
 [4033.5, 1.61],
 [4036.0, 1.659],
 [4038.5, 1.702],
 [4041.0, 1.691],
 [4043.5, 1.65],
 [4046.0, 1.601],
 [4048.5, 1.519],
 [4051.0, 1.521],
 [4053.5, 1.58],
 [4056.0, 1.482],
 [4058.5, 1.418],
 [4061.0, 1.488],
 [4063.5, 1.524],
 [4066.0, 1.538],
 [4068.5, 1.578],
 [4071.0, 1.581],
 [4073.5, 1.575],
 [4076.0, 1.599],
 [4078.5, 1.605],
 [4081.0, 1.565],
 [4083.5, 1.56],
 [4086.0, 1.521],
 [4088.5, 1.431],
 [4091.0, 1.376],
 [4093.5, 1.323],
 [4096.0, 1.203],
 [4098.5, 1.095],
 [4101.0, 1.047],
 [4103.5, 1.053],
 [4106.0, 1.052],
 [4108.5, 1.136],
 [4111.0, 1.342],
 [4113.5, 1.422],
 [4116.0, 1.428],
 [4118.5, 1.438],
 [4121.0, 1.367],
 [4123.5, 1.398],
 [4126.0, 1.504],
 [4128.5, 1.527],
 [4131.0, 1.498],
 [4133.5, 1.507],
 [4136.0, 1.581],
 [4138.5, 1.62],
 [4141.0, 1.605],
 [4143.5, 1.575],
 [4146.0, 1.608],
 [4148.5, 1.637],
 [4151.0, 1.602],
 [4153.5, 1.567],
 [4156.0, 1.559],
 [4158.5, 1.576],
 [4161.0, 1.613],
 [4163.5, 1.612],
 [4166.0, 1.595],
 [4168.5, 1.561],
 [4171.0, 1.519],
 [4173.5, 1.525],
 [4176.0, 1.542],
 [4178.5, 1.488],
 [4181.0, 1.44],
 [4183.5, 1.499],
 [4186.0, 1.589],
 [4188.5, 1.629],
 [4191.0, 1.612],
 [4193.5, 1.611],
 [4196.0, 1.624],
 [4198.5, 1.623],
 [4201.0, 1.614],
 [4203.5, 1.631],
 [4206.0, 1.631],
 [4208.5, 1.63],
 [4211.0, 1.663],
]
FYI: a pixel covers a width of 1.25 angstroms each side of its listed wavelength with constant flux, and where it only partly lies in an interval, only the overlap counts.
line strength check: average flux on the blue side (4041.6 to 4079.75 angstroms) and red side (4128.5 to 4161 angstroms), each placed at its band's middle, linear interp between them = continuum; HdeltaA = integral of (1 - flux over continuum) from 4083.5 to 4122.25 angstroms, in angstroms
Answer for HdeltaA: 6.8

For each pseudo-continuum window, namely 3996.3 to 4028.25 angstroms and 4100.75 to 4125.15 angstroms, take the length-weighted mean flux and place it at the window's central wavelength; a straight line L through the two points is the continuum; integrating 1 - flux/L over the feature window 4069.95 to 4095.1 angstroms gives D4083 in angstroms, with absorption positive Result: -2.0 angstroms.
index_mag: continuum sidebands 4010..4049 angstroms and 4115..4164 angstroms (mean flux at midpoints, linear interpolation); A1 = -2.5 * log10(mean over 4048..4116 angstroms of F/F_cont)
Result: 0.13 mag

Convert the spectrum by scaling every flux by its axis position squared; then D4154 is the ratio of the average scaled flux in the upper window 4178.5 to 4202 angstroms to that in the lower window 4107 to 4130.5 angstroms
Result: 1.17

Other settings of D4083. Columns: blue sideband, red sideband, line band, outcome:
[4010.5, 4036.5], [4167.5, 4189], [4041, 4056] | 0.5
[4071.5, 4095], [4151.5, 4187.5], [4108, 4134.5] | 1.8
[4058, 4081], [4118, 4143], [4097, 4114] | 4.1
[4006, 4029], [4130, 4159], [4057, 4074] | 1.1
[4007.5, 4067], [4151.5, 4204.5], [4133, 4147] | 0.0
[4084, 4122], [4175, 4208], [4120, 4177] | -4.6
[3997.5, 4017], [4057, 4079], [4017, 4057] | -0.3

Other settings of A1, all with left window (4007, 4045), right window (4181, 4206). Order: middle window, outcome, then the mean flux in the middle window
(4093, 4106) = 0.40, 1.13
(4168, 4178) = 0.05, 1.53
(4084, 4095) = 0.15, 1.42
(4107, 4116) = 0.23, 1.31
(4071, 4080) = 0.03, 1.59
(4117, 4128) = 0.13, 1.43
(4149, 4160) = 0.02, 1.58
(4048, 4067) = 0.09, 1.51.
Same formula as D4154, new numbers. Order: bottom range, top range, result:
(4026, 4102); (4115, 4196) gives 1.07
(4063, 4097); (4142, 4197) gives 1.09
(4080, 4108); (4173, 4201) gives 1.27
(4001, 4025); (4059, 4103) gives 0.89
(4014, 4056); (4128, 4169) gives 1.03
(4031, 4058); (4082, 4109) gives 0.81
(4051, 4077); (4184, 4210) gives 1.12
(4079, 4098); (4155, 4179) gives 1.14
